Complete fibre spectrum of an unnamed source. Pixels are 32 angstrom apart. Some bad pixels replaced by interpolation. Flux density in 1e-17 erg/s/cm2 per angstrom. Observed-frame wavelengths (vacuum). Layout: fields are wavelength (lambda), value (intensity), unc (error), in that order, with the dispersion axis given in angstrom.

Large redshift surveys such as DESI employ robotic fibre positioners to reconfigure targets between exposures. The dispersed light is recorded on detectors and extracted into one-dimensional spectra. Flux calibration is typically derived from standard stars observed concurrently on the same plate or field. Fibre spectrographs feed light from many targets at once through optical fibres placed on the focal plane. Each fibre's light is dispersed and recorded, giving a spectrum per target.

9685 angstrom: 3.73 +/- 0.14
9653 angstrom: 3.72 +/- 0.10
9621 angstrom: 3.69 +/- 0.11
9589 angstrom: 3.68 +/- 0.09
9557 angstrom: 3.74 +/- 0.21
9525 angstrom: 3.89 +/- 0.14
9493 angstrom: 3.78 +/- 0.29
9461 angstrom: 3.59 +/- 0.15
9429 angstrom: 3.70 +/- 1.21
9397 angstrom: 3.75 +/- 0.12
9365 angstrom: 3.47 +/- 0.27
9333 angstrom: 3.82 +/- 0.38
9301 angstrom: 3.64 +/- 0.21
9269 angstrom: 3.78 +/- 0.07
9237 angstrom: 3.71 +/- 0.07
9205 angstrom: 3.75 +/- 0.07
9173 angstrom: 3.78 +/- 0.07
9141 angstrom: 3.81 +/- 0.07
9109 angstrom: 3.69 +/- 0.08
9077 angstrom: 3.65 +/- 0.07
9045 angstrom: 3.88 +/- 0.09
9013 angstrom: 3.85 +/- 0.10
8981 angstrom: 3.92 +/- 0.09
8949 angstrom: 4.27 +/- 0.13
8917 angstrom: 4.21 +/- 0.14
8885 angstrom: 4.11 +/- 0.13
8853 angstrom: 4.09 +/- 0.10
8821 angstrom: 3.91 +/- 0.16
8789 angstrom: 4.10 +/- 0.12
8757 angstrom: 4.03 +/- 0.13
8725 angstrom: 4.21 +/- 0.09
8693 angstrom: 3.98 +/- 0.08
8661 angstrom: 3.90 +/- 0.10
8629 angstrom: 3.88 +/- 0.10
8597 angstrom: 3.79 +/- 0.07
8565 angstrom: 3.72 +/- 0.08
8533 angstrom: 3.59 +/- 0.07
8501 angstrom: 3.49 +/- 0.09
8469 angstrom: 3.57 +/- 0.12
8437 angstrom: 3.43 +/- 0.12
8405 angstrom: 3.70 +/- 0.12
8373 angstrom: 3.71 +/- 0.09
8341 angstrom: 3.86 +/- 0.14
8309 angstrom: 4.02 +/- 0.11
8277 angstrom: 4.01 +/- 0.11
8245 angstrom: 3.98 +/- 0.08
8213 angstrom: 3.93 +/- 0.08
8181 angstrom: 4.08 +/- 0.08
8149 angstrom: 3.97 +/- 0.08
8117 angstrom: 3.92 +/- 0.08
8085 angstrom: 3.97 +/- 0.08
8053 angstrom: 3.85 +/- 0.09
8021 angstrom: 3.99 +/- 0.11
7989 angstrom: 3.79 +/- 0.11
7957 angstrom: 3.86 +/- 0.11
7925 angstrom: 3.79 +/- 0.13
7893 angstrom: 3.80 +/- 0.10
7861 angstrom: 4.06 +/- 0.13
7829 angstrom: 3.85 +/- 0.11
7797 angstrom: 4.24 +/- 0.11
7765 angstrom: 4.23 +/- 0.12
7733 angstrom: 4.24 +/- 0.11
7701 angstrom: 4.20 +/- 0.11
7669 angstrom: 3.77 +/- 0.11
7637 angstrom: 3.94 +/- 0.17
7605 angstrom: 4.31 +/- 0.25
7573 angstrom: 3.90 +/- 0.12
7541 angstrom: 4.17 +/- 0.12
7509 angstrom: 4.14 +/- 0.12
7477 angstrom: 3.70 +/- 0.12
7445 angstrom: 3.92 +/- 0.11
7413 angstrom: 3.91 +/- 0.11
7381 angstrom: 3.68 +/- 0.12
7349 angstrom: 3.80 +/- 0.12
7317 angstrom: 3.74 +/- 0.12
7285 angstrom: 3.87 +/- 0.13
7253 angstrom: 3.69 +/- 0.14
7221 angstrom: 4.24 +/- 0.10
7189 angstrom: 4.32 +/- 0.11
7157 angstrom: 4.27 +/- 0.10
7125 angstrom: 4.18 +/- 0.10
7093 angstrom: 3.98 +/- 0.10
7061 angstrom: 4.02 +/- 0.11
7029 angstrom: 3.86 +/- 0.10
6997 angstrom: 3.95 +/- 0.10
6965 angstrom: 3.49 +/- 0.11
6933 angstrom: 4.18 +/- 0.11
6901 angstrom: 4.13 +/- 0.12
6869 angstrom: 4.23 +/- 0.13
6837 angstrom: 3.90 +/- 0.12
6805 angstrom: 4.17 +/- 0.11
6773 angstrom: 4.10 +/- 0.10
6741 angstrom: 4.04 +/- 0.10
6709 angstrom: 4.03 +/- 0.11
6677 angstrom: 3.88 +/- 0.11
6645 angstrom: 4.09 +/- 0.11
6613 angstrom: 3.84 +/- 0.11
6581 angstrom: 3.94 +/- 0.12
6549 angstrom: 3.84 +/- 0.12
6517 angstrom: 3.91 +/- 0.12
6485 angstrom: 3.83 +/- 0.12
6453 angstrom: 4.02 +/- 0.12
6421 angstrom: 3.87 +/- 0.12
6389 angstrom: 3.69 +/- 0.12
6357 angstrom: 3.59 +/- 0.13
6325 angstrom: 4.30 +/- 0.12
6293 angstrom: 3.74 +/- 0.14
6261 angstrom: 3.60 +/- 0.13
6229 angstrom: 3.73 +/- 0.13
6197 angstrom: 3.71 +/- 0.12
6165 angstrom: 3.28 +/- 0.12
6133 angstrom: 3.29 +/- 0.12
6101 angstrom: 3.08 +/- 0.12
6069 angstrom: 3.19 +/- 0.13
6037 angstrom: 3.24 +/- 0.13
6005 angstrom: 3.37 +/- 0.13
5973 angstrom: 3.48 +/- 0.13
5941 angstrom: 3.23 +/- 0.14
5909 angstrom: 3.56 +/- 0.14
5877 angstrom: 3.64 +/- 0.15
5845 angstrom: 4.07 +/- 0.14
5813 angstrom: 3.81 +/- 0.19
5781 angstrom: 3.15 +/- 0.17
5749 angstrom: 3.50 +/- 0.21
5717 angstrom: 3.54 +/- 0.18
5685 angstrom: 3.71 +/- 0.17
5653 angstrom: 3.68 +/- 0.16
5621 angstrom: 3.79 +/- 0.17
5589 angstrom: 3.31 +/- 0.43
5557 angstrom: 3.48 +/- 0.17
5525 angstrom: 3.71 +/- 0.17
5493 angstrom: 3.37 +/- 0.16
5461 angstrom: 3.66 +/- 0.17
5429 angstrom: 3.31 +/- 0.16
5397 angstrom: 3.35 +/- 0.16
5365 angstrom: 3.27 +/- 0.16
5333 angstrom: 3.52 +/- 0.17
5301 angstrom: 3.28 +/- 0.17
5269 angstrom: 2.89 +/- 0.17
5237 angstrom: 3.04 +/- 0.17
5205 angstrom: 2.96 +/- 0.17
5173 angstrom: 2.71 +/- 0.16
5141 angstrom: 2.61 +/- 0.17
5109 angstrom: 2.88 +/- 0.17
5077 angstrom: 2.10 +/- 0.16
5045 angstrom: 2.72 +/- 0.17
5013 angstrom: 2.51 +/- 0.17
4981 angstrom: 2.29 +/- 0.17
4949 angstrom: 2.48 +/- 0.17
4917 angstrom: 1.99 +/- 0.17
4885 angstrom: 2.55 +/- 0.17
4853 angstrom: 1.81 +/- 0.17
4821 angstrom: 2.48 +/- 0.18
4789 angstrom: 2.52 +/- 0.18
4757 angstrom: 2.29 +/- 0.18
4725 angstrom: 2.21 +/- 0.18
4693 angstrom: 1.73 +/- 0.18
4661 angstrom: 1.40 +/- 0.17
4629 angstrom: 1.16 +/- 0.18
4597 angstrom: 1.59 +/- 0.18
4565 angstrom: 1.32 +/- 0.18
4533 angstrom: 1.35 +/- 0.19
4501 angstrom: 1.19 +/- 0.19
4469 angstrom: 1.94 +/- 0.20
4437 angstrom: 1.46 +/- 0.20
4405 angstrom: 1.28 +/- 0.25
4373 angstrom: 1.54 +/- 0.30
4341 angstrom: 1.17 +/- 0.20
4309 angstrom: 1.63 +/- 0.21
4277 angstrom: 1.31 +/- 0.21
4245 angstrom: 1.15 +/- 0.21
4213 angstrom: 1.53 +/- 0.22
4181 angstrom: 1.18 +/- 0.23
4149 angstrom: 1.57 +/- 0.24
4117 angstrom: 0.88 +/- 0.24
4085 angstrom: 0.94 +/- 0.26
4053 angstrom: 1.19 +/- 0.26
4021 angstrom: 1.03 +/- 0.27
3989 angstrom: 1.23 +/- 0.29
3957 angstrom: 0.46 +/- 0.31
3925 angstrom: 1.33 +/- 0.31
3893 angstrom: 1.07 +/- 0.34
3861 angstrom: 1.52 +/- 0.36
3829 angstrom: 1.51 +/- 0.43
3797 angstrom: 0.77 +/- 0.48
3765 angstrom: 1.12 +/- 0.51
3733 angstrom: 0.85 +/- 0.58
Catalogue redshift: 0.182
